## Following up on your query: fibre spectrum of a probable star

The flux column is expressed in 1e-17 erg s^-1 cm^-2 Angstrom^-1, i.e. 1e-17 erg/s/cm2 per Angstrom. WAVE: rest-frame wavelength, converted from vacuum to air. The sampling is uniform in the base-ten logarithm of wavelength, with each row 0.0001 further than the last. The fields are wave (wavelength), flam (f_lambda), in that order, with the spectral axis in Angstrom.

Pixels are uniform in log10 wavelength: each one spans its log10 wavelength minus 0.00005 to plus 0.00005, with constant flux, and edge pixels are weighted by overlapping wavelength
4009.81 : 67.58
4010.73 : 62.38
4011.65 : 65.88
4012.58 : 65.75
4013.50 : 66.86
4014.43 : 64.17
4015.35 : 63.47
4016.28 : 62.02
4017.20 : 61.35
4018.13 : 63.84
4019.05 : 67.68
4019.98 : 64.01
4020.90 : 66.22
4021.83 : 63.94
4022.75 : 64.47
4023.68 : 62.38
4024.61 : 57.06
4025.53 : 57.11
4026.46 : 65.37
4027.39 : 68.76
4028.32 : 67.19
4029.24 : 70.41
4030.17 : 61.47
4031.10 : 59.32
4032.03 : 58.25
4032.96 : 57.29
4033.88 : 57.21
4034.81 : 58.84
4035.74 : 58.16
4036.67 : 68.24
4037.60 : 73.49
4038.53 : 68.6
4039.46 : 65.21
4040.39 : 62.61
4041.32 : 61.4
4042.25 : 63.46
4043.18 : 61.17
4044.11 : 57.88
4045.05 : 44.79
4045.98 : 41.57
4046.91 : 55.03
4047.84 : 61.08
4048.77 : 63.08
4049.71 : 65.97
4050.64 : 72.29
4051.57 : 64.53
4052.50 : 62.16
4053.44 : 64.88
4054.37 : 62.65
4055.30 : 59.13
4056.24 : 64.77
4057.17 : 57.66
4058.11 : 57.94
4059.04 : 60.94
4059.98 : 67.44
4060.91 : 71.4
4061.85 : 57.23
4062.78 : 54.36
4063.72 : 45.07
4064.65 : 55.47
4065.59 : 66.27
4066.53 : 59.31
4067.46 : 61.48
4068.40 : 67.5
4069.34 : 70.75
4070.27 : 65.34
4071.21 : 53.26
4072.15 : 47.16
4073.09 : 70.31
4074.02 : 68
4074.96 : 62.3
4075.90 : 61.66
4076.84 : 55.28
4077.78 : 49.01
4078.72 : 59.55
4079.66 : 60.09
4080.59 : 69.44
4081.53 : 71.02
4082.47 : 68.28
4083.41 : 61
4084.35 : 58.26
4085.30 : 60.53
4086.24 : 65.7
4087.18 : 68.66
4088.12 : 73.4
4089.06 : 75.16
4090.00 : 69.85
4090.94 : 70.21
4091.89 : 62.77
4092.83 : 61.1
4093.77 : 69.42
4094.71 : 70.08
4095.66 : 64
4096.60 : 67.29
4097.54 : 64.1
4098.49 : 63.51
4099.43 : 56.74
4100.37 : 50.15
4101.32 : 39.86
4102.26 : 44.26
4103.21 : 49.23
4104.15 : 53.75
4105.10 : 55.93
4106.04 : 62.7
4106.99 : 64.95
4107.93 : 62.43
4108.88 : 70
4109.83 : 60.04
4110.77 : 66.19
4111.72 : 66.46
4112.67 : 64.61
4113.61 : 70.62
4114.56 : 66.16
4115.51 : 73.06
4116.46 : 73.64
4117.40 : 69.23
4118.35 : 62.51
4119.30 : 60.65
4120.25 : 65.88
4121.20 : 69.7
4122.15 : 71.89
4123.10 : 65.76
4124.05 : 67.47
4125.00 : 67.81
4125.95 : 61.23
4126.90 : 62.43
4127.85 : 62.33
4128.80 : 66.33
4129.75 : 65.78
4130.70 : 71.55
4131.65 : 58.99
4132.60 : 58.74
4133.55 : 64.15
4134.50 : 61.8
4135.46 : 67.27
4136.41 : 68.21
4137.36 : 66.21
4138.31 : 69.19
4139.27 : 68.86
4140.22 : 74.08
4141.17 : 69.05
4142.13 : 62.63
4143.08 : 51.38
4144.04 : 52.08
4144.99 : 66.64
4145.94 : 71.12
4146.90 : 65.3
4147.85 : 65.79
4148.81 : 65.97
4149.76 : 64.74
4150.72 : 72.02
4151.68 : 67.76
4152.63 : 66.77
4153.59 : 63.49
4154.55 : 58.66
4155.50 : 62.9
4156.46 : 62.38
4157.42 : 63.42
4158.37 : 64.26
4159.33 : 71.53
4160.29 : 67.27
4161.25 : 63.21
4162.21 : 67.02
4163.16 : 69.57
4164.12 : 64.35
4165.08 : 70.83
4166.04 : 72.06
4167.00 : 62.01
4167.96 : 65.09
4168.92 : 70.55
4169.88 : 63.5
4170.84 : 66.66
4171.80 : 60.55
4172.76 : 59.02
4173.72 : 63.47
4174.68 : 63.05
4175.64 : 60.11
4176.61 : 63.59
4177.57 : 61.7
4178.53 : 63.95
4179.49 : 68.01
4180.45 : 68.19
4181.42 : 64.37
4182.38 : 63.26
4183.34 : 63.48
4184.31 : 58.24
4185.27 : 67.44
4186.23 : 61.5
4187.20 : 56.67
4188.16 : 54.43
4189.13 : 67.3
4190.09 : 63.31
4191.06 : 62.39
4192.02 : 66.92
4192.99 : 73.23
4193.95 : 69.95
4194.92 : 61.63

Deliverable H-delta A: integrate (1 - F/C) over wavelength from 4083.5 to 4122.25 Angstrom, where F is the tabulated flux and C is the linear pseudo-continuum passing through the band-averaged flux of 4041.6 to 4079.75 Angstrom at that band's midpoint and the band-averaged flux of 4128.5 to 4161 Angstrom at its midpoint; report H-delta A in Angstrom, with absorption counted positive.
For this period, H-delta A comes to -0.6 Angstrom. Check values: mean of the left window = 60.2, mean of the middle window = 63.7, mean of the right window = 65.2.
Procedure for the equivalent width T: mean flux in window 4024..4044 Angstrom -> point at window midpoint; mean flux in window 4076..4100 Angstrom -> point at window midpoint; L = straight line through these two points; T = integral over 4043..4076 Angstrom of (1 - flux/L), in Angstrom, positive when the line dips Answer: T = 1.6 Angstrom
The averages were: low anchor 62.8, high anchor 64.5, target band 60.6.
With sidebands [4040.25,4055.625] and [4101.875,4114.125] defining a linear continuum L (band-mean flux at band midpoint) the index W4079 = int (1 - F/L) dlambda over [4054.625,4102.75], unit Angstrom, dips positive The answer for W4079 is -1.0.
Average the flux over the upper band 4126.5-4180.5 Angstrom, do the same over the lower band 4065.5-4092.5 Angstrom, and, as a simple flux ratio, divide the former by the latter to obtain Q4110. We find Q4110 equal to 1.0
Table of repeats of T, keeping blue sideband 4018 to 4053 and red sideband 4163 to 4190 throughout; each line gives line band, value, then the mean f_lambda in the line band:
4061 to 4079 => 0.8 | 59.7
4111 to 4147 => -1.4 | 65.8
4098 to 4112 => 1.2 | 57.6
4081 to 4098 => -1.1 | 66.7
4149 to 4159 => -0.2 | 64.8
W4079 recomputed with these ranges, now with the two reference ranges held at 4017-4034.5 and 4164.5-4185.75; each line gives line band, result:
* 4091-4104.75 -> 1.08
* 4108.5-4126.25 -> -0.89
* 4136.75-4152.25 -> -0.40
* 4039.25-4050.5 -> 0.74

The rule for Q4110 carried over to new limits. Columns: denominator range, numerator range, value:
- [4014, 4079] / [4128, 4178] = 1.06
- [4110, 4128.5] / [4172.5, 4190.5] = 0.94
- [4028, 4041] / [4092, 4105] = 0.92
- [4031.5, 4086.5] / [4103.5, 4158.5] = 1.06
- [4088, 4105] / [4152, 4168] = 1.08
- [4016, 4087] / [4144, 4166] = 1.07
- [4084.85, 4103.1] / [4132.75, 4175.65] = 1.04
